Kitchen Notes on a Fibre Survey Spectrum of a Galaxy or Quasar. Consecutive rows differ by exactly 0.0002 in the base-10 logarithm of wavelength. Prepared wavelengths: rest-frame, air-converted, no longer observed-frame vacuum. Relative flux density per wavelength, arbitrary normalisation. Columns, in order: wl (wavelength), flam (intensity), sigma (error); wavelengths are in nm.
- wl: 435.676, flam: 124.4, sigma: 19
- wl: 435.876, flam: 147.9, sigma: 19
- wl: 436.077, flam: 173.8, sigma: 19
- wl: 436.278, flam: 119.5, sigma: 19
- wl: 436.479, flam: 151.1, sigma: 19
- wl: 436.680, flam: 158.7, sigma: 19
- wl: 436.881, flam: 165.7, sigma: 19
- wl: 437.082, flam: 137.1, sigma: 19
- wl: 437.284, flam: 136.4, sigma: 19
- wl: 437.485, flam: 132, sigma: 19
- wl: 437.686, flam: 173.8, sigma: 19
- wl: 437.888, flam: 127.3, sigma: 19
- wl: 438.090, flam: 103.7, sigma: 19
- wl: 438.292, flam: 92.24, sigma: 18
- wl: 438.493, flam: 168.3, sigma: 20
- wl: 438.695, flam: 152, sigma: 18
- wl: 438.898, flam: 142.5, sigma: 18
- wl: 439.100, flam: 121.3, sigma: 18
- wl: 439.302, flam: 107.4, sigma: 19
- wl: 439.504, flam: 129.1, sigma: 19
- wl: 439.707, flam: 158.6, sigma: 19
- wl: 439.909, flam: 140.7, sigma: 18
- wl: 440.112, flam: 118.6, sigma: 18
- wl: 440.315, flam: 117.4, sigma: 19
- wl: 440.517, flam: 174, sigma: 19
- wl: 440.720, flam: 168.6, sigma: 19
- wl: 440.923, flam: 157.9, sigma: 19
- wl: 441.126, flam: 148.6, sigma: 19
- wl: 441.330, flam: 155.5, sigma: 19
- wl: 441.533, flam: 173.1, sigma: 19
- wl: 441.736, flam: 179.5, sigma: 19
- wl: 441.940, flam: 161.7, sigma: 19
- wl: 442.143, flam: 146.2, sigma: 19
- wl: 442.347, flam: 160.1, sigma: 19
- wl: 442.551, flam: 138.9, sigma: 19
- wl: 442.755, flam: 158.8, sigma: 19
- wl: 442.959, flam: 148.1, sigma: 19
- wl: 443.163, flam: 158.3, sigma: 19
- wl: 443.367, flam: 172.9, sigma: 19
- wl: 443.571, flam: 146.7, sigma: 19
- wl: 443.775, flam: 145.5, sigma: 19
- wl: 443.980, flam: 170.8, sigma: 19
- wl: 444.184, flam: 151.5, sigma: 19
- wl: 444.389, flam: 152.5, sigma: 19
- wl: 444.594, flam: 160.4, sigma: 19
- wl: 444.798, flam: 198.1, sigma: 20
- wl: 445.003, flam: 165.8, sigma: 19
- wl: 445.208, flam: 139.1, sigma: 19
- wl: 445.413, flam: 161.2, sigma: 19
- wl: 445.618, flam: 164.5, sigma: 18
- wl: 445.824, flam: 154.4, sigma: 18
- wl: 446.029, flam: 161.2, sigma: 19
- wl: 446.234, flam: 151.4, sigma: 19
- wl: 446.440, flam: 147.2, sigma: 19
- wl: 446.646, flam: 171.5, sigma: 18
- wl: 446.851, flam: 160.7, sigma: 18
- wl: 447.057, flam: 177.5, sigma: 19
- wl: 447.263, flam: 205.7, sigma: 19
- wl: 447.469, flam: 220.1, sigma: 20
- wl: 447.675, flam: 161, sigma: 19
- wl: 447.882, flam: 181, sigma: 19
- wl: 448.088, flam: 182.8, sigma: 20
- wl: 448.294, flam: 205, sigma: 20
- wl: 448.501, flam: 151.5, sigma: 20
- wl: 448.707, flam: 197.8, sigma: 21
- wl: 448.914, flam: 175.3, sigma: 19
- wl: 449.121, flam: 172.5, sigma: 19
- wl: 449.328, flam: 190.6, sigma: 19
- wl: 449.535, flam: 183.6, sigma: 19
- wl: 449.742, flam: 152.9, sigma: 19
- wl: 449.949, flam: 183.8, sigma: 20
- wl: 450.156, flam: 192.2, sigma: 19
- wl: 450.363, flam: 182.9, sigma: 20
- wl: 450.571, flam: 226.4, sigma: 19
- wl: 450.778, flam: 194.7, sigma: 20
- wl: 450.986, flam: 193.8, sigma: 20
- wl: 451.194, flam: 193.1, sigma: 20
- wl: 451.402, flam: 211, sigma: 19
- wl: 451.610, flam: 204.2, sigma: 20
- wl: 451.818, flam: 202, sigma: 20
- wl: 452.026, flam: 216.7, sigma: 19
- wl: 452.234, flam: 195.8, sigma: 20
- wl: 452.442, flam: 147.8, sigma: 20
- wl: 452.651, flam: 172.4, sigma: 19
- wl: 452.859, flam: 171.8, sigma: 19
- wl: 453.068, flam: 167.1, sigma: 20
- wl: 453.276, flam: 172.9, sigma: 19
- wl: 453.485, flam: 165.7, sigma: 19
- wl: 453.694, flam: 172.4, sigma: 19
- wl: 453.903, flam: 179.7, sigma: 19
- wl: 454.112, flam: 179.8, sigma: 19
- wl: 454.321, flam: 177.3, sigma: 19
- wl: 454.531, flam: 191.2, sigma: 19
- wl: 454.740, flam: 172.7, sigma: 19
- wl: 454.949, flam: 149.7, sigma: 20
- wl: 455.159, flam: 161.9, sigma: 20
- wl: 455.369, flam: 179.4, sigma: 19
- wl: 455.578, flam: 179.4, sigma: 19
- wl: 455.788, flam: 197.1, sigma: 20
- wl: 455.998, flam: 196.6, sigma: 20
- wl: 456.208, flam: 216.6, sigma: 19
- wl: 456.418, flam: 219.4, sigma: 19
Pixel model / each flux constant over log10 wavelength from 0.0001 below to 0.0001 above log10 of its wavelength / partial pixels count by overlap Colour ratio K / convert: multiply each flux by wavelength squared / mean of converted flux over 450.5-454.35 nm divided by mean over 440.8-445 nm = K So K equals 1.22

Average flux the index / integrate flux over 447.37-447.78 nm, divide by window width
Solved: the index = 190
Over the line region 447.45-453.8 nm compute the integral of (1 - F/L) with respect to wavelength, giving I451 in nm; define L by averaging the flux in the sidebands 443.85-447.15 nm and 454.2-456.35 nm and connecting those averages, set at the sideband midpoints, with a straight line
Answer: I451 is -0.446 nm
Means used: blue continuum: 162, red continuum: 183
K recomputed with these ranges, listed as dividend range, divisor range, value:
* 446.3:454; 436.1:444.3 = 1.30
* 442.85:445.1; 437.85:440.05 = 1.26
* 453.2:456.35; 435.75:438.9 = 1.37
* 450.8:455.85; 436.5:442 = 1.34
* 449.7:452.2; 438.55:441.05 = 1.47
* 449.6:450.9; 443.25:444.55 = 1.24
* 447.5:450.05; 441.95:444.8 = 1.17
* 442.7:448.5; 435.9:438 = 1.18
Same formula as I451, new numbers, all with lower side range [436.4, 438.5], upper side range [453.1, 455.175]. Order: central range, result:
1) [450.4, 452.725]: -0.399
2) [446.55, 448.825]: -0.333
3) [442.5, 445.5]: -0.115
